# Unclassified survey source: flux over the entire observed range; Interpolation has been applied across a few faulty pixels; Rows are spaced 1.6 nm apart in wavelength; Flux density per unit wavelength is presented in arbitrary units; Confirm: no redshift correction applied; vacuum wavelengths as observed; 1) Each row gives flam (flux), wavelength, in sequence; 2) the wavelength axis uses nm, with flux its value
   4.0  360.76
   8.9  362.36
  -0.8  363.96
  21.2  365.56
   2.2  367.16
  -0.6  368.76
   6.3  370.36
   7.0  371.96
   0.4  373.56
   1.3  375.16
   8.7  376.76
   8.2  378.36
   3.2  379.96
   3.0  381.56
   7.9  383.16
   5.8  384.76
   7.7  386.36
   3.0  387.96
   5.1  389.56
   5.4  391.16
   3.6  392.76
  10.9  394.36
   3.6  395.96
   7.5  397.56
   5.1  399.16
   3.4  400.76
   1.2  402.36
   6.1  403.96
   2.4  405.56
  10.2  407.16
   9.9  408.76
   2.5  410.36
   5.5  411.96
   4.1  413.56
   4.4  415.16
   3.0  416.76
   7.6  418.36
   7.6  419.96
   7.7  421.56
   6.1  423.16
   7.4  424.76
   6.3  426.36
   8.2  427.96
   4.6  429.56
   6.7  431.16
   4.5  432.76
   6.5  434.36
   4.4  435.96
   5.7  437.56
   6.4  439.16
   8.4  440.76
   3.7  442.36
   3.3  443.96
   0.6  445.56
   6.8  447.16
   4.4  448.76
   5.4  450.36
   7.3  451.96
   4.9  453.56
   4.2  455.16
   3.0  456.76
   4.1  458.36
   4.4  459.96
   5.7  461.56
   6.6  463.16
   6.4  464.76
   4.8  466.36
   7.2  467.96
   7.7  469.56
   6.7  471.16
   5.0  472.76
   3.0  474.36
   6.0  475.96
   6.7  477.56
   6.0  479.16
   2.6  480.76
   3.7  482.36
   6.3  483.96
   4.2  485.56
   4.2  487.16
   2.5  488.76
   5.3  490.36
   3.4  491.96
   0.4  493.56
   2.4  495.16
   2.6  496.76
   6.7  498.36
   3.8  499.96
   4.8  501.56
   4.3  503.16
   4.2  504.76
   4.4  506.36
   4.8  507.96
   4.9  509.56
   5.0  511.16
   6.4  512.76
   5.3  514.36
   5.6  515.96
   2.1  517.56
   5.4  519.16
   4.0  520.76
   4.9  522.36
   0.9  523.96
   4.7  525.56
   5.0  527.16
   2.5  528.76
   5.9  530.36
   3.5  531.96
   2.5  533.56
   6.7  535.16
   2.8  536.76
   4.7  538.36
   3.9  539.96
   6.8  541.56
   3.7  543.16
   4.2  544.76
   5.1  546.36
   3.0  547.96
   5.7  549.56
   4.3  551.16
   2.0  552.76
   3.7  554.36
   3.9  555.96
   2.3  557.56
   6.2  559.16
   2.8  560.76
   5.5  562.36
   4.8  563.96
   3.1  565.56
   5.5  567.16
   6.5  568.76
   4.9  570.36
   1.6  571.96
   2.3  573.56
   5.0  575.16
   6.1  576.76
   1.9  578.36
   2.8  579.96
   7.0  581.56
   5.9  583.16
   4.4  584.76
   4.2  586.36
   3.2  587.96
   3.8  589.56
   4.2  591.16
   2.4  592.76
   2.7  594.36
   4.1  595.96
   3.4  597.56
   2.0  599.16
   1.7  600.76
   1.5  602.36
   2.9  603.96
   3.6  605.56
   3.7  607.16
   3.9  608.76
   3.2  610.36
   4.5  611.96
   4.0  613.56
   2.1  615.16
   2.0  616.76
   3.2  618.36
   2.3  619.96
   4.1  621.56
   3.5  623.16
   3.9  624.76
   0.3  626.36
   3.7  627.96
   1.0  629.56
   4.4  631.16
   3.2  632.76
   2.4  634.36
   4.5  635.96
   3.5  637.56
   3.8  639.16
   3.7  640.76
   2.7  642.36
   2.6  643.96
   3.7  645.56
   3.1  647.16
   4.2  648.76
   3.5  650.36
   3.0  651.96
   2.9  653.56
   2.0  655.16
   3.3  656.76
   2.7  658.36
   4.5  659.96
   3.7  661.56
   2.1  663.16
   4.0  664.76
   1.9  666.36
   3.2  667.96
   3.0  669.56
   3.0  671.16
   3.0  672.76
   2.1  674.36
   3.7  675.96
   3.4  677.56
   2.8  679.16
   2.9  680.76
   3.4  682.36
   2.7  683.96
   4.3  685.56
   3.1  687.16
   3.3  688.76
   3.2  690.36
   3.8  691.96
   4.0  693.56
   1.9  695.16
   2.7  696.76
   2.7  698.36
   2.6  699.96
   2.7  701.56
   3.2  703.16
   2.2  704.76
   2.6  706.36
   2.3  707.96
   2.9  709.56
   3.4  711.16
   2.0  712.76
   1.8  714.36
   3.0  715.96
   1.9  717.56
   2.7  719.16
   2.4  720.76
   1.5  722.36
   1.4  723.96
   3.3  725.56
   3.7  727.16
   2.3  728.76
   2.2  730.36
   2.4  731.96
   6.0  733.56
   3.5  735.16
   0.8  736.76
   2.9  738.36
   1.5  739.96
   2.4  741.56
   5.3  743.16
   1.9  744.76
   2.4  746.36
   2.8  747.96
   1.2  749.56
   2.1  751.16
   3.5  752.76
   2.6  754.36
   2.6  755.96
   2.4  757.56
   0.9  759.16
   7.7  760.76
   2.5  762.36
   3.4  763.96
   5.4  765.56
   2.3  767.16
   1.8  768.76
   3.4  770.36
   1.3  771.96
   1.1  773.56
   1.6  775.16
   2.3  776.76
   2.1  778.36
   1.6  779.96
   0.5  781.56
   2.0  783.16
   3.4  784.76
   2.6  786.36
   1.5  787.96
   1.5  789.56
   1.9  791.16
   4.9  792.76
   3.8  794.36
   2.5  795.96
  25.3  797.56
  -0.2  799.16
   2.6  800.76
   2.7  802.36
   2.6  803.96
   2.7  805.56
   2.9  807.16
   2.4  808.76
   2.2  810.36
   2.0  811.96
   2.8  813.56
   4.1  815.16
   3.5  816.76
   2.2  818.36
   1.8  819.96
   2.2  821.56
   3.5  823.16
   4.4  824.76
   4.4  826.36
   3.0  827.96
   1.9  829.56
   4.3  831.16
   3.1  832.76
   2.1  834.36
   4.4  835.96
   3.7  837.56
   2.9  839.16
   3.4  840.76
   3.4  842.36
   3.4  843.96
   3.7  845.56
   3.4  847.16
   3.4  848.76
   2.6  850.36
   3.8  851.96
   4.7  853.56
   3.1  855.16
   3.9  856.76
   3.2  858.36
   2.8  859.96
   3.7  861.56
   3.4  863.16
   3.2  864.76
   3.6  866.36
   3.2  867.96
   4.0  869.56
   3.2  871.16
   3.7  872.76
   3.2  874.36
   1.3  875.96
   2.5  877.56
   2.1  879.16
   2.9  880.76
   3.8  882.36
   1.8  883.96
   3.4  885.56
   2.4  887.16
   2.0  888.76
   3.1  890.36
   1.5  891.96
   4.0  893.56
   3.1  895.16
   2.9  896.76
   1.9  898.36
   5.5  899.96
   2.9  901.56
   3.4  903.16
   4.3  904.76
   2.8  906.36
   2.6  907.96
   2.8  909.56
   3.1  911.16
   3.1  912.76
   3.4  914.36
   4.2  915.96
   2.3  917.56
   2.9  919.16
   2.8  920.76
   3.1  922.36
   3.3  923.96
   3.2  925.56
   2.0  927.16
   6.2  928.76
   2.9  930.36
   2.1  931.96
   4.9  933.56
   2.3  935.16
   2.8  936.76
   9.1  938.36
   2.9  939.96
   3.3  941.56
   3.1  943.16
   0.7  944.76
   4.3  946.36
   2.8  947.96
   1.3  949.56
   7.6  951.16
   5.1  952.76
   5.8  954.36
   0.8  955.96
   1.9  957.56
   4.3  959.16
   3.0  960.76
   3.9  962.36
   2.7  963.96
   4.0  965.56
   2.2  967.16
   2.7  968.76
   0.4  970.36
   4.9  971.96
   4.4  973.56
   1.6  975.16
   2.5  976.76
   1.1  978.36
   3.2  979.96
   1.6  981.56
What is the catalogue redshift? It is 1.138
